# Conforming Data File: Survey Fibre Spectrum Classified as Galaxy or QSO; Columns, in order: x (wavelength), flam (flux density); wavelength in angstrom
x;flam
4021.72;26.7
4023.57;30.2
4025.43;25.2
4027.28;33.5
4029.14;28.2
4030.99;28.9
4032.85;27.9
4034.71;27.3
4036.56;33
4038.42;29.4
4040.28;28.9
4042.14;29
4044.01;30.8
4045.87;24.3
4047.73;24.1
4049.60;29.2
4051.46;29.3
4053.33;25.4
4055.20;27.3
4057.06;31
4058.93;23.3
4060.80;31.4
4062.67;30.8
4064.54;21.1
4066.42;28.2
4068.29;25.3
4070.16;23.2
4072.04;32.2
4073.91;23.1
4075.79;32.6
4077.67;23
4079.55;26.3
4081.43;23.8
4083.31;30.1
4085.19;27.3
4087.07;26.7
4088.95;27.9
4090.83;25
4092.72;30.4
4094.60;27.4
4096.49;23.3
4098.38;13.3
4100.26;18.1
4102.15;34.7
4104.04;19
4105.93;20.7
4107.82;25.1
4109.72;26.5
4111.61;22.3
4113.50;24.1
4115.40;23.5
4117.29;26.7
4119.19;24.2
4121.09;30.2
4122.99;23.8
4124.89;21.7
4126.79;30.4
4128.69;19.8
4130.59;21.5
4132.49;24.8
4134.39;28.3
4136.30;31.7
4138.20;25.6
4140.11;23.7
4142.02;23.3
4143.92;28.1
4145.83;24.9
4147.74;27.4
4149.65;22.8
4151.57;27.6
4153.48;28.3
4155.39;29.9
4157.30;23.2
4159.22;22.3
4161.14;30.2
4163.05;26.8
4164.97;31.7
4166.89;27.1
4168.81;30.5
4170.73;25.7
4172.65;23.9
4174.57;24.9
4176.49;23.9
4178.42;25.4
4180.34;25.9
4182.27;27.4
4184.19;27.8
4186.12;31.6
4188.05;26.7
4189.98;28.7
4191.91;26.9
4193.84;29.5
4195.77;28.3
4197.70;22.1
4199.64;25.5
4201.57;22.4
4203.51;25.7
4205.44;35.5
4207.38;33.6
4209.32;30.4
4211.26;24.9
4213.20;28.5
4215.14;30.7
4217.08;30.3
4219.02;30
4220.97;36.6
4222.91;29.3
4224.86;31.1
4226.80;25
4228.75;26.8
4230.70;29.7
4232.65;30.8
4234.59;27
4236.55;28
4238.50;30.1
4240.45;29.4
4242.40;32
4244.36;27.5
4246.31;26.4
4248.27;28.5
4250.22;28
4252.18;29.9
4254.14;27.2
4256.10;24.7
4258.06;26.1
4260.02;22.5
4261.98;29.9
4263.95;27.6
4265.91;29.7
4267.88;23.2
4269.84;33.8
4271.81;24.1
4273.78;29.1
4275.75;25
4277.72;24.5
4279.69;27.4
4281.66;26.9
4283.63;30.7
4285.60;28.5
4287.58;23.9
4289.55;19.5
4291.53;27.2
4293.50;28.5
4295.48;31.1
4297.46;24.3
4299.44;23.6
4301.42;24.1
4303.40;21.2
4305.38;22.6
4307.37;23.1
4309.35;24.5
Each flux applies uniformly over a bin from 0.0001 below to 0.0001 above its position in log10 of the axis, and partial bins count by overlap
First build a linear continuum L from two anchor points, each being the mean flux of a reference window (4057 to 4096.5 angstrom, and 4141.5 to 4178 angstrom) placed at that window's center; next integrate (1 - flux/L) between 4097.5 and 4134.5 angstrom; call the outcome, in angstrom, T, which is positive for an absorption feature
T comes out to 3.97 angstrom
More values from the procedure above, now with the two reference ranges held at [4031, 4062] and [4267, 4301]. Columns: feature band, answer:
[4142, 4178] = 1.2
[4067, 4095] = 1.1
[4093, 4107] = 2.6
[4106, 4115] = 1.2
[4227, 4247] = -1.3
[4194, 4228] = -2.2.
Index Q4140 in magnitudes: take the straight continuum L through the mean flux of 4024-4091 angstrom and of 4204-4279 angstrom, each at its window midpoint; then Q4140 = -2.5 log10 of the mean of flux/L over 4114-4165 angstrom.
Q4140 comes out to 0.09 mag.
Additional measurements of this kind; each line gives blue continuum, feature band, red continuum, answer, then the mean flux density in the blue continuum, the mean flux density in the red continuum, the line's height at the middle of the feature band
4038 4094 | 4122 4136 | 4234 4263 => 0.117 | 27.3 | 27.8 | 27.5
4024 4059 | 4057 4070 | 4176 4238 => 0.061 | 28.4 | 28.4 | 28.4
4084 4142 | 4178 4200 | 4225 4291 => -0.041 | 24.9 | 27.4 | 26.2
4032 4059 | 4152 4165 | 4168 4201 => -0.010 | 28.2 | 26.7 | 27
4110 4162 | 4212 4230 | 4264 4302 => -0.138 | 25.6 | 26.6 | 26.2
